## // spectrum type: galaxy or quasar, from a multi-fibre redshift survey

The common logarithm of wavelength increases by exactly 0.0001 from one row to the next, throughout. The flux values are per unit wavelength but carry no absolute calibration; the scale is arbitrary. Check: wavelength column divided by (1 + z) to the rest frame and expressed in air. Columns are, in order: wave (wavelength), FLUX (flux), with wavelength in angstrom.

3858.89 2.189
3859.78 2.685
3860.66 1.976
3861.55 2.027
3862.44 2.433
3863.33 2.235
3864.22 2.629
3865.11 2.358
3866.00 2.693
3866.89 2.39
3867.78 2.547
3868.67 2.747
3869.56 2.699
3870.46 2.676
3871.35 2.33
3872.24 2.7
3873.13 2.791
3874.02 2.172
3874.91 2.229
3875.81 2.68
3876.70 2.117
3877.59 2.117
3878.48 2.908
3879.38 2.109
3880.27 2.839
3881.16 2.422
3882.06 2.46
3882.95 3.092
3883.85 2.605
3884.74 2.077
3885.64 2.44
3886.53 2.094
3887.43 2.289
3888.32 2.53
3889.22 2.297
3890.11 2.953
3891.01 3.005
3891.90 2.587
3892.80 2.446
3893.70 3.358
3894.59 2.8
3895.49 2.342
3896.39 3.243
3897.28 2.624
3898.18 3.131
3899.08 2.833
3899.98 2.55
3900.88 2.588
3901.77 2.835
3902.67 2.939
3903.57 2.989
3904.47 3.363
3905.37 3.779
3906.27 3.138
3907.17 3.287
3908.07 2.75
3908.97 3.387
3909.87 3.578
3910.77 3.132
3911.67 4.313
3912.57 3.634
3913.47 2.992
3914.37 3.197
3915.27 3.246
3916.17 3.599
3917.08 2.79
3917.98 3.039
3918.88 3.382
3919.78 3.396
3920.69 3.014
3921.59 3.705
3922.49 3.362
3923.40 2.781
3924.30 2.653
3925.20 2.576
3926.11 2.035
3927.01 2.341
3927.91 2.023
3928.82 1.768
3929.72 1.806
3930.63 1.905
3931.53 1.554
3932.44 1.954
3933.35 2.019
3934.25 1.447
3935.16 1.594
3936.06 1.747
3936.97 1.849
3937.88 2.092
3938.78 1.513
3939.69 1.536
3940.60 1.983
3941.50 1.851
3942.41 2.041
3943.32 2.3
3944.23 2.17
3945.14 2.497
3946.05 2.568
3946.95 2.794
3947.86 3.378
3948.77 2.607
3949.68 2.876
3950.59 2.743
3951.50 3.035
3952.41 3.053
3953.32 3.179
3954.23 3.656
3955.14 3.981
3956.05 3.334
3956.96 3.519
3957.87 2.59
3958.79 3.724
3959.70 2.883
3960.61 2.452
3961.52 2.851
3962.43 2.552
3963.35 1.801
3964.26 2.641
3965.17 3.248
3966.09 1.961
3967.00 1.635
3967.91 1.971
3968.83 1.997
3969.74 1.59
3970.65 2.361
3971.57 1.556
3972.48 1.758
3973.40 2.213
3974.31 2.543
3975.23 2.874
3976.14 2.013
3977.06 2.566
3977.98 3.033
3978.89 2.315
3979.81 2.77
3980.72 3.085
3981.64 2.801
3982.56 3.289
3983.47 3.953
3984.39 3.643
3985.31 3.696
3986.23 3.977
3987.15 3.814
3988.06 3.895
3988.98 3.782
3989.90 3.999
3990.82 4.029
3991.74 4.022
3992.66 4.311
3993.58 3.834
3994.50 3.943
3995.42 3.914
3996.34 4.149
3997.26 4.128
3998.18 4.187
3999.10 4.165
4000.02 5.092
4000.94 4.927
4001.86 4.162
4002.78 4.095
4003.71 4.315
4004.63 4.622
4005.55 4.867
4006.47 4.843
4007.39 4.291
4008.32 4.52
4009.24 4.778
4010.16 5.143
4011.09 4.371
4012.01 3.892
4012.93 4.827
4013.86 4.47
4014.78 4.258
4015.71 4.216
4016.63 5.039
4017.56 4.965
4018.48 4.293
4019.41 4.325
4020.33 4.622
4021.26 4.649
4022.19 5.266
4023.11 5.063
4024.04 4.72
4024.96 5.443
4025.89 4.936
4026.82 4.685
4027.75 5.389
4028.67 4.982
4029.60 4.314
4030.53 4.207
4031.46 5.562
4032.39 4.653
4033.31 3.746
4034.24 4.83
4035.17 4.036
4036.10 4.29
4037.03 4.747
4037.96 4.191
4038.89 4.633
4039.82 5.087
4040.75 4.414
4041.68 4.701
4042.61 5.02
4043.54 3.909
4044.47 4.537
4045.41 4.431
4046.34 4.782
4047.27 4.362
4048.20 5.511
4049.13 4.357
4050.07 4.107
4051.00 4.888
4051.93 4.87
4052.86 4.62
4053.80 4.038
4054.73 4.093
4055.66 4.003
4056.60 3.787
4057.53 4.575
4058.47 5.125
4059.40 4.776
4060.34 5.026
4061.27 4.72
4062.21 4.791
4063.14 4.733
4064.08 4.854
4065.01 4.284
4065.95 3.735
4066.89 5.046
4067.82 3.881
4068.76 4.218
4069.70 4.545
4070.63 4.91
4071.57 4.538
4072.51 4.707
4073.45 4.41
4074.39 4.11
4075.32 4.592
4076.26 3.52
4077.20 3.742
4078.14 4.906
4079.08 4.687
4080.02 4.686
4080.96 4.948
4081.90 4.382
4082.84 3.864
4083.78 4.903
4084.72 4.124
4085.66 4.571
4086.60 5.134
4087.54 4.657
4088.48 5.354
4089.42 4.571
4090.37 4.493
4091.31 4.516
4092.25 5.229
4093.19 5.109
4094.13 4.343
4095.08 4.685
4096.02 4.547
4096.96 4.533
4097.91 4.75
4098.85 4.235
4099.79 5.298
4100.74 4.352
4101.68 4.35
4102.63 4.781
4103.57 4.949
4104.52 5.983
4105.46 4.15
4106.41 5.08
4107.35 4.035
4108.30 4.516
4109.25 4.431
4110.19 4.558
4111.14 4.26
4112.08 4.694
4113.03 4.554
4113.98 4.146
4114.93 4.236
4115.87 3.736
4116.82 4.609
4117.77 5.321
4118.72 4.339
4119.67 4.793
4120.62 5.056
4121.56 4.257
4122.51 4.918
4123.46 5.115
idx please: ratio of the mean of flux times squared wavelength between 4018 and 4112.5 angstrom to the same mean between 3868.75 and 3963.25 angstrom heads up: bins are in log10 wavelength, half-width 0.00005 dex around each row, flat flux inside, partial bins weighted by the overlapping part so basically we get 1.84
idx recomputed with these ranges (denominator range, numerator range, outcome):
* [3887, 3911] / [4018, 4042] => 1.72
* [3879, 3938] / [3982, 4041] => 1.72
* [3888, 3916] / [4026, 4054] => 1.63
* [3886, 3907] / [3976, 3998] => 1.33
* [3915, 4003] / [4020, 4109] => 1.69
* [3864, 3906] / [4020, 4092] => 1.89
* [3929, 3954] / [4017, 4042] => 2.19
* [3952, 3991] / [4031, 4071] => 1.64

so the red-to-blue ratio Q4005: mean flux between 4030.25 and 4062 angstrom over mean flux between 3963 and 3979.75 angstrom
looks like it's 2.03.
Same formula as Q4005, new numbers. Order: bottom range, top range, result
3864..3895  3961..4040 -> 1.52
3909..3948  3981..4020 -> 1.67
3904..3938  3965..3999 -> 1.13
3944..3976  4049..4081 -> 1.69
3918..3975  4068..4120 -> 1.86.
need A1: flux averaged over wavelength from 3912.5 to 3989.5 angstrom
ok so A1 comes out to 2.66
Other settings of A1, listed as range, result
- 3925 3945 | 1.91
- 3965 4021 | 3.68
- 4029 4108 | 4.57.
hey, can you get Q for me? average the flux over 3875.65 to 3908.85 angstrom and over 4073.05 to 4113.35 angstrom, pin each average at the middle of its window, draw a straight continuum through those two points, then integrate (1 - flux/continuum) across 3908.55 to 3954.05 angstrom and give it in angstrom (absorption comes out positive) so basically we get 6.9 angstrom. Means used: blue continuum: 2.73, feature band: 2.61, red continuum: 4.6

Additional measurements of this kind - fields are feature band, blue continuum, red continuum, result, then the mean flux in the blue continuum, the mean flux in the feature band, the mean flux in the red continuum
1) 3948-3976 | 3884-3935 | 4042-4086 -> 5.89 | 2.78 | 2.64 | 4.49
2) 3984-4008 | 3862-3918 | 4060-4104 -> -2.59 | 2.78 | 4.18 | 4.58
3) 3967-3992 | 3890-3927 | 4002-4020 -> 7.22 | 3.05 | 2.91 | 4.53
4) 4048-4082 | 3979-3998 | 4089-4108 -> -0.76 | 3.73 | 4.5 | 4.7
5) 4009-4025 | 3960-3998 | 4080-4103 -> -4.93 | 3.01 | 4.67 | 4.66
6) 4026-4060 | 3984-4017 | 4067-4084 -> -1.59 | 4.28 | 4.57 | 4.43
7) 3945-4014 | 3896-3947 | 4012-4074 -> 4.37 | 2.65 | 3.38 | 4.6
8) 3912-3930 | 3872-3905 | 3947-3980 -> -1.66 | 2.64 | 2.89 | 2.65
